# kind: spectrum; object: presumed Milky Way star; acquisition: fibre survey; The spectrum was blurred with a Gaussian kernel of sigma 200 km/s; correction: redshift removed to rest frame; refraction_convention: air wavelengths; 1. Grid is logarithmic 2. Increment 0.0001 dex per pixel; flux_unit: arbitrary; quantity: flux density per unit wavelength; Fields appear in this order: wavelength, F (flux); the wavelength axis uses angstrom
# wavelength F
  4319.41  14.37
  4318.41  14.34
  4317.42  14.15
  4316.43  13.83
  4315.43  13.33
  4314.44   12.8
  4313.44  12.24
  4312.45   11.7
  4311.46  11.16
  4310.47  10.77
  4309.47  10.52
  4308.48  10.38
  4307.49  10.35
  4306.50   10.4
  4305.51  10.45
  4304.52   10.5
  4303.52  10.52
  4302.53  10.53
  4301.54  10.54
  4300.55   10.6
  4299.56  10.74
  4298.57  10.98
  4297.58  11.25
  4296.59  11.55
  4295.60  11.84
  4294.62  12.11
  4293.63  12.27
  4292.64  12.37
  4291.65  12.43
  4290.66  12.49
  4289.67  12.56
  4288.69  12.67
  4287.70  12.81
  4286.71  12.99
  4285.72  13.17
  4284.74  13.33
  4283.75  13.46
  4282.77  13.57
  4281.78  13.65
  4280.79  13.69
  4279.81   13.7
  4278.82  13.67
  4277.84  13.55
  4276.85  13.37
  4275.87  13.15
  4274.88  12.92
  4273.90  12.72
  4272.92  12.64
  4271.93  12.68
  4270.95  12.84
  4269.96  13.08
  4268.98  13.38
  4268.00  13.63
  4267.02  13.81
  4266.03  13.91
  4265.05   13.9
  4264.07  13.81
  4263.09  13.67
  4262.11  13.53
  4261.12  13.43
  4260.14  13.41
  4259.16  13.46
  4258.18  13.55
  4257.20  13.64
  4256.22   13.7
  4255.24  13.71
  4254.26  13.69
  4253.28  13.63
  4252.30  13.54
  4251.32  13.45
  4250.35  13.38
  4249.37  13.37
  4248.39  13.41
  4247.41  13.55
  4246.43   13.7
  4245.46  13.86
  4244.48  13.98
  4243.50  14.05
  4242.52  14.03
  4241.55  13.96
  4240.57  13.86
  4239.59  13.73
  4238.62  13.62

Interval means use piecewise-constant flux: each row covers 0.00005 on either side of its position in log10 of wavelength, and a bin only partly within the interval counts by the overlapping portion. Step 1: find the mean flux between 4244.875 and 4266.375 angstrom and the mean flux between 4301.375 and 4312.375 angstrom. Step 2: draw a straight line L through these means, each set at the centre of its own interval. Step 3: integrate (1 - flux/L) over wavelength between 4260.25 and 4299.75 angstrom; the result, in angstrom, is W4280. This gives -2.53 angstrom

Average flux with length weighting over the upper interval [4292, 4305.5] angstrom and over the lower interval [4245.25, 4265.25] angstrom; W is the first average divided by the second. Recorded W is 0.82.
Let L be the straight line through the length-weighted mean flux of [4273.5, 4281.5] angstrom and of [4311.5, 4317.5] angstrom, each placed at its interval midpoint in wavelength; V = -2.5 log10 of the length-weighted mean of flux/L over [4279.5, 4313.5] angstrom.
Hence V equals 0.110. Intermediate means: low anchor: 13.4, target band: 11.8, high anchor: 12.8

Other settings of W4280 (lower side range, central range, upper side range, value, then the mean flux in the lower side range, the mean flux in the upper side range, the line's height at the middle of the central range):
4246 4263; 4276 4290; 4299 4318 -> -1.0 angstrom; 13.5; 11.4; 12.4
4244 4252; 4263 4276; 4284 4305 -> -0.5 angstrom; 13.6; 11.8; 12.8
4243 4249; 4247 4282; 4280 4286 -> 0.5 angstrom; 13.7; 13.5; 13.6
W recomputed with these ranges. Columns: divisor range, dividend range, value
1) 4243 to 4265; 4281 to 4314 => 0.86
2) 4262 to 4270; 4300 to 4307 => 0.77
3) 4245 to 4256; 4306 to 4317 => 0.85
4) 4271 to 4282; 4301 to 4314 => 0.82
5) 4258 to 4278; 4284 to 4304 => 0.89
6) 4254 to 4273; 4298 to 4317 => 0.83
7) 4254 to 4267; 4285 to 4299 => 0.90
